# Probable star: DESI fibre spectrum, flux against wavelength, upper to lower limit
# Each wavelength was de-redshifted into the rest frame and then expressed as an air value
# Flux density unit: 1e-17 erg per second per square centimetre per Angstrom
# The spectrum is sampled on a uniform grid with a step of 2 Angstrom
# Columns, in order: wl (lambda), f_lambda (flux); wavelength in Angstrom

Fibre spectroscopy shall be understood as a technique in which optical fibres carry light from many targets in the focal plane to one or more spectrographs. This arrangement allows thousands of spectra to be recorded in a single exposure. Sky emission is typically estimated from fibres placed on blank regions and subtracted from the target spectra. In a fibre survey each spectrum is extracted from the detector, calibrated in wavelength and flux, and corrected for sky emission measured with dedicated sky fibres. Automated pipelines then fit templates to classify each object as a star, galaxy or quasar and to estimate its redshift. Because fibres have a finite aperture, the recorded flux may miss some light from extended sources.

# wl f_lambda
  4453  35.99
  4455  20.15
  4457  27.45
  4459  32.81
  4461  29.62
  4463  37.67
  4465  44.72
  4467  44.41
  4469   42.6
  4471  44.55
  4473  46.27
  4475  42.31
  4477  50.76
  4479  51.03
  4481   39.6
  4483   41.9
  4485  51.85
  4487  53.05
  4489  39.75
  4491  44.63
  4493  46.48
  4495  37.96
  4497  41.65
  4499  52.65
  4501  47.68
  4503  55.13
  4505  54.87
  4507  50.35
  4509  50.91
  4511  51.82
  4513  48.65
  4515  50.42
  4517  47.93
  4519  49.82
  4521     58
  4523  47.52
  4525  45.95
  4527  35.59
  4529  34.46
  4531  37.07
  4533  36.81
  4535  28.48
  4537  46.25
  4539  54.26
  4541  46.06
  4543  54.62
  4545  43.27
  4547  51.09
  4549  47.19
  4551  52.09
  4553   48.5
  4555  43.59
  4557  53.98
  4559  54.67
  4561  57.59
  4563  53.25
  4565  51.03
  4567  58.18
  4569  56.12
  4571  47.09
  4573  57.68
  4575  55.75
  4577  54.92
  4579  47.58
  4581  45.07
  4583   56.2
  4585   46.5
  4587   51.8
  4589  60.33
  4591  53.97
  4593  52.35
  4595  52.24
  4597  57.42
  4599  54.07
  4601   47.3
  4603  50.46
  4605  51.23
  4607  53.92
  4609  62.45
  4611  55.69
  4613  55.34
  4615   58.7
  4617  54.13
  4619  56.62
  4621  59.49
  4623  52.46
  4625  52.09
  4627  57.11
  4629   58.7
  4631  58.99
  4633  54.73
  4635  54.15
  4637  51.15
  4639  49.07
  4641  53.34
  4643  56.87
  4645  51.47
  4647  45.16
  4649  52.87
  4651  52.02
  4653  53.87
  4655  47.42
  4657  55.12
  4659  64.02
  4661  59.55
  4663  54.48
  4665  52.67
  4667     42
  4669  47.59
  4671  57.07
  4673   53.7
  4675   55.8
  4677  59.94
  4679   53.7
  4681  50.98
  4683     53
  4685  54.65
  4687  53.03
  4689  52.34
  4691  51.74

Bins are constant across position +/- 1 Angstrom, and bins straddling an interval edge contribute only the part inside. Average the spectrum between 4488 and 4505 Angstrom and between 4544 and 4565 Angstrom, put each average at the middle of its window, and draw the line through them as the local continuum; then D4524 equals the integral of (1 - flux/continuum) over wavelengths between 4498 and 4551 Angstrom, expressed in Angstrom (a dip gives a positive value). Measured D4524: 1.1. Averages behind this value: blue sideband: 46.3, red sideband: 50.5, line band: 47.3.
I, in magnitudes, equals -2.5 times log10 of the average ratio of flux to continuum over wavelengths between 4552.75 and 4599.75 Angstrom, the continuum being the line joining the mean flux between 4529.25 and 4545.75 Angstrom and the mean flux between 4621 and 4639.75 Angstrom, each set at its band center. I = -0.11 mag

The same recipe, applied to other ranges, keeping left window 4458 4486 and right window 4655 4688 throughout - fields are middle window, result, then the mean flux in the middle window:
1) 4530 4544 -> 0.08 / 43.4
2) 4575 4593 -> -0.07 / 52.3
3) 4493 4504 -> -0.06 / 47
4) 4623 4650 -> -0.03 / 53.5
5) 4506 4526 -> -0.11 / 50.1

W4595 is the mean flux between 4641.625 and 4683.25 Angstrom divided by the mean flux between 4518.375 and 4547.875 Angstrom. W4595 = 1.20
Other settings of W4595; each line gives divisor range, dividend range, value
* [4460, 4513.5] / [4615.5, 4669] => 1.17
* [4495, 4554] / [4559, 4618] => 1.14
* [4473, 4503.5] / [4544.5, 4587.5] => 1.11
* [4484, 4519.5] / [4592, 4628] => 1.12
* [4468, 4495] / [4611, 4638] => 1.22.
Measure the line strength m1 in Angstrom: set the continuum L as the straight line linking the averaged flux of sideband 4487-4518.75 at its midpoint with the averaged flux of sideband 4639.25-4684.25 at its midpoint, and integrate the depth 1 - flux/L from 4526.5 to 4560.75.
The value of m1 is 2.75 Angstrom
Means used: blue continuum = 48.3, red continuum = 53.2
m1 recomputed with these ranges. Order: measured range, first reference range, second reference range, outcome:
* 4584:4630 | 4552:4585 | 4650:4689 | -1.44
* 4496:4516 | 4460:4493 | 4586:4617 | -1.65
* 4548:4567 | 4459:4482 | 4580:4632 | -0.56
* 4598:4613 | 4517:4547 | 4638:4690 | -1.33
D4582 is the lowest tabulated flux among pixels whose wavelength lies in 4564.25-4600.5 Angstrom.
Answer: 45.07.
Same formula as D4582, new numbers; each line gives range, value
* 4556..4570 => 51.03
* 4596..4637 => 47.3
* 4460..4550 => 28.48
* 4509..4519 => 47.93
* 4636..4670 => 42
